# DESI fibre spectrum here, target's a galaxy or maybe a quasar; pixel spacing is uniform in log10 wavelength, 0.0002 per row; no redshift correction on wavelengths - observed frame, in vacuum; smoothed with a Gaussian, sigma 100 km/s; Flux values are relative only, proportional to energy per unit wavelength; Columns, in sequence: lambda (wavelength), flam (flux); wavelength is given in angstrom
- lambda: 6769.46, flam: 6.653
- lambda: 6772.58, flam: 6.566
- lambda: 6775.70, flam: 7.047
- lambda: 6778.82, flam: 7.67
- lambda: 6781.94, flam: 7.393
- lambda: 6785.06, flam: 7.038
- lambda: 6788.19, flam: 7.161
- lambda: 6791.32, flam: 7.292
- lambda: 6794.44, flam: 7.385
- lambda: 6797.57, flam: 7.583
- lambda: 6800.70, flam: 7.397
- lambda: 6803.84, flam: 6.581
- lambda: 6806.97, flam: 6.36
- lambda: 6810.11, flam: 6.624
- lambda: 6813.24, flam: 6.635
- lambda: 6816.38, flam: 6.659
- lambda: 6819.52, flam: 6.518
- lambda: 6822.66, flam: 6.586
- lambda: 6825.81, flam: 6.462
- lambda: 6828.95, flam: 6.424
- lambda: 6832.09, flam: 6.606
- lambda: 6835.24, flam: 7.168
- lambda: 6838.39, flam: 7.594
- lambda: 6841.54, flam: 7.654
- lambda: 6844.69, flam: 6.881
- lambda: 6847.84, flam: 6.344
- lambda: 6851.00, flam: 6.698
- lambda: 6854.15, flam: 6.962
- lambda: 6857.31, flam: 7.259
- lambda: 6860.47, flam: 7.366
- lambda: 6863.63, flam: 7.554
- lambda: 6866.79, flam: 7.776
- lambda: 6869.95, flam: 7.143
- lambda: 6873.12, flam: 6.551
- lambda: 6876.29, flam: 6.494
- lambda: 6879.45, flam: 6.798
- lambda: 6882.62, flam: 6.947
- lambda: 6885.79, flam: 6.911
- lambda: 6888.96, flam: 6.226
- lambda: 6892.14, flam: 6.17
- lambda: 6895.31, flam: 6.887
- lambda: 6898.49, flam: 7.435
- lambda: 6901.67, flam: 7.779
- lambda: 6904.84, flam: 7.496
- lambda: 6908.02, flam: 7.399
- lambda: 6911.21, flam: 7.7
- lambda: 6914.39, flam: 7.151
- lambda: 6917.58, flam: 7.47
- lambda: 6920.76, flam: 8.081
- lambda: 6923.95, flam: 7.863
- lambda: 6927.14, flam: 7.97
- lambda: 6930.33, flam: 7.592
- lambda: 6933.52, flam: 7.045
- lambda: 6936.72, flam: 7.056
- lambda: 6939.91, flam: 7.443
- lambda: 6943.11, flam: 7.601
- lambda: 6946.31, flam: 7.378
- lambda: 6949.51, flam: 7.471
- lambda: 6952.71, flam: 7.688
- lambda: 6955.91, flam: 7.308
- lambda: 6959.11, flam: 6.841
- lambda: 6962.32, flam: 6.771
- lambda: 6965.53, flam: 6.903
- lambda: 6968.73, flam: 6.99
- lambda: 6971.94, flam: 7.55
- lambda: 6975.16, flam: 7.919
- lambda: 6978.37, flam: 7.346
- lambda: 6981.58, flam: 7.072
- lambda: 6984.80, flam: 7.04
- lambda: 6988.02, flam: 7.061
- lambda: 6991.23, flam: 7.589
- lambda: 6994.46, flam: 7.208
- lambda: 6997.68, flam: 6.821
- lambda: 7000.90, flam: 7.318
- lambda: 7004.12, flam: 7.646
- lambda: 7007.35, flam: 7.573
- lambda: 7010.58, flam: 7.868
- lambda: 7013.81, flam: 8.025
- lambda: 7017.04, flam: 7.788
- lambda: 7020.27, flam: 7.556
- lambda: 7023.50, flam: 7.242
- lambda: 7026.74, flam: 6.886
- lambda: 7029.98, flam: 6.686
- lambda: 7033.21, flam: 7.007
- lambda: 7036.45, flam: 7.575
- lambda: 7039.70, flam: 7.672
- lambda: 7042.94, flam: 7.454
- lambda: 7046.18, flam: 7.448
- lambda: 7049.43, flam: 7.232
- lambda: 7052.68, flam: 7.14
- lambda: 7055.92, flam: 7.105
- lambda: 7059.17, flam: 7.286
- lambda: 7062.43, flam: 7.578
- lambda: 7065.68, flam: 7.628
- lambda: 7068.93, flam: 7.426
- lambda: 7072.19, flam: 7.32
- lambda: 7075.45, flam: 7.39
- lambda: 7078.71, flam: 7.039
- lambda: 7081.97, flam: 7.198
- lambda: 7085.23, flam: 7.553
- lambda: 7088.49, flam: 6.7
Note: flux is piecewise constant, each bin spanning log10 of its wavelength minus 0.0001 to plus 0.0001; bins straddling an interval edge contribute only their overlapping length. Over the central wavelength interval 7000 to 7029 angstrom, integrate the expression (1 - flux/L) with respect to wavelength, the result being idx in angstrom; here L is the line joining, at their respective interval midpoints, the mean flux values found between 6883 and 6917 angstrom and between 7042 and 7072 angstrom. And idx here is -0.93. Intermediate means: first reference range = 7.12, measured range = 7.53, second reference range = 7.36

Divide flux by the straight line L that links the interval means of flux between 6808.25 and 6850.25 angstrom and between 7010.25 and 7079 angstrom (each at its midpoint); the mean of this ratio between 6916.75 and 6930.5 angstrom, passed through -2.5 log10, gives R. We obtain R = -0.116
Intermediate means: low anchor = 6.78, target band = 7.84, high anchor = 7.38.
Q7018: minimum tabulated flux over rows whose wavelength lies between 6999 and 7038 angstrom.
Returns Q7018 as 6.686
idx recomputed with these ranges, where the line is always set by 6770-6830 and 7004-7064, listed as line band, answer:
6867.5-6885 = 0.6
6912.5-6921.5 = -0.5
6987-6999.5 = 0.2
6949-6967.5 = 0.3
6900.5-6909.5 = -0.5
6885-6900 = 0.8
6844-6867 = -0.1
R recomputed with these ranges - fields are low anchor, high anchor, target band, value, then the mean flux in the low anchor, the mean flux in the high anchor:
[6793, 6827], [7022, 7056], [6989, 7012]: -0.039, 6.8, 7.23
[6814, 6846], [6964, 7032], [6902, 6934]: -0.074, 6.85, 7.34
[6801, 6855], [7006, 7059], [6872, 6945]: -0.033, 6.76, 7.39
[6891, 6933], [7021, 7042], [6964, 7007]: 0.004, 7.47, 7.2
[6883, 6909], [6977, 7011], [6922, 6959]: -0.048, 7.03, 7.3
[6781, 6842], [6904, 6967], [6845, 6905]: 0.031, 6.94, 7.41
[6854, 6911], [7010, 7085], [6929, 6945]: -0.025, 7.08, 7.37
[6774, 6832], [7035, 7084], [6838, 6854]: 0.002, 6.93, 7.37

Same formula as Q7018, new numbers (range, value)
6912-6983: 6.771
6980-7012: 6.821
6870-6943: 6.17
